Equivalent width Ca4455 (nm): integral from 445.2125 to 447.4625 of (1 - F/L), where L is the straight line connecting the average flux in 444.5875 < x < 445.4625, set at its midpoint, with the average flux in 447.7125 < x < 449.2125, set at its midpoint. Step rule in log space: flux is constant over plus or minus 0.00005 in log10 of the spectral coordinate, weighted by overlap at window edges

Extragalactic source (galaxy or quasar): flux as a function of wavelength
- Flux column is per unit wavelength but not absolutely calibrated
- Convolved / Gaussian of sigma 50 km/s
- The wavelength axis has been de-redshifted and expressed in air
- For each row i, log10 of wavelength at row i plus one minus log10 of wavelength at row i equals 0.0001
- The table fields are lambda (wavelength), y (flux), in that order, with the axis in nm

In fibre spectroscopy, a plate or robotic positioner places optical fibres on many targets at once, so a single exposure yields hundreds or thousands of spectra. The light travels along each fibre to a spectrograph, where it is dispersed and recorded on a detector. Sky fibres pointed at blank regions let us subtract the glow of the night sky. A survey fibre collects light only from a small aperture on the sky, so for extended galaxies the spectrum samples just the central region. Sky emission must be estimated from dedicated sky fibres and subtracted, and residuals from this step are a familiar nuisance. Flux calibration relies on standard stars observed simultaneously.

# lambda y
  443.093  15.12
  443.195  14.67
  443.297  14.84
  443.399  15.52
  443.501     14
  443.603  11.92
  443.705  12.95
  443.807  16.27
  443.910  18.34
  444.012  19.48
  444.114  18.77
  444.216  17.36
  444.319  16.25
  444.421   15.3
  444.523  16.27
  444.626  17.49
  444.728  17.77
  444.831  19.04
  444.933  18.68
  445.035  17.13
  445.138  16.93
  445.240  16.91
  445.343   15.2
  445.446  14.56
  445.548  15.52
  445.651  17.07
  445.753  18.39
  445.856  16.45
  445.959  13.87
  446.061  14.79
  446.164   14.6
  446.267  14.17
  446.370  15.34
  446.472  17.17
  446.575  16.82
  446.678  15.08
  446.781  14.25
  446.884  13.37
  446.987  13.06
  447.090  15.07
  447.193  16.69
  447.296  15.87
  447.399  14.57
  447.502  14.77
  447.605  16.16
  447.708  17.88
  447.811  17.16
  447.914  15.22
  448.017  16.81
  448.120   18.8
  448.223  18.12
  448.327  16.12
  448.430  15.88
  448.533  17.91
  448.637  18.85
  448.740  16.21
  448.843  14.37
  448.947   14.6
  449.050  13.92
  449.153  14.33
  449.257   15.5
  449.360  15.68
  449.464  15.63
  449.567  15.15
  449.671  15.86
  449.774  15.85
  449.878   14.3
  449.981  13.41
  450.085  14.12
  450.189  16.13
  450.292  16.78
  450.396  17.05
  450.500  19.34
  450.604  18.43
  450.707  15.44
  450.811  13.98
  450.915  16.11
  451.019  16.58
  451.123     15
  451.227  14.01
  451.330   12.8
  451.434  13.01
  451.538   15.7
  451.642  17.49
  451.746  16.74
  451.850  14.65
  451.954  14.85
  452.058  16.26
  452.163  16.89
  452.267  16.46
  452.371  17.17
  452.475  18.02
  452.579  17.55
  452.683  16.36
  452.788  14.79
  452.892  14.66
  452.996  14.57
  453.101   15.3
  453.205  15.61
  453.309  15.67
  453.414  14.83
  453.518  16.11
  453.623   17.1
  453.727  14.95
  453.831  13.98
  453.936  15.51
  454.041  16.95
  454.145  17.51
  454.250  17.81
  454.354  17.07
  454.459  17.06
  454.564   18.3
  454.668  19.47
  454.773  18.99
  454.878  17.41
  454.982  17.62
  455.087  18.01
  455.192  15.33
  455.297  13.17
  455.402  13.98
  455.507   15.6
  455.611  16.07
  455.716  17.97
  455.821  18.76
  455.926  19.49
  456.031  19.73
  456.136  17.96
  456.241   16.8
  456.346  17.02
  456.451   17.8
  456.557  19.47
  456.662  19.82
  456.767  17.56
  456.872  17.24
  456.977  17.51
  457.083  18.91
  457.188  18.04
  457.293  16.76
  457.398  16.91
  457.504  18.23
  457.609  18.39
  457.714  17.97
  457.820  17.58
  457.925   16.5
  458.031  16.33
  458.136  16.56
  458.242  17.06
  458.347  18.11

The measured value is 0.20 nm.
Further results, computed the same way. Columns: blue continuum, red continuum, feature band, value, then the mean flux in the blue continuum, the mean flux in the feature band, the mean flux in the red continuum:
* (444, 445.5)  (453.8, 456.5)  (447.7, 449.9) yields 0.13 nm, 17.1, 16.1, 17.2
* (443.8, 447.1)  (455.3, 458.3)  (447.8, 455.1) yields 0.35 nm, 16.3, 16.1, 17.5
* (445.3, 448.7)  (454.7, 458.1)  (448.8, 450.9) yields 0.11 nm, 15.9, 15.5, 17.5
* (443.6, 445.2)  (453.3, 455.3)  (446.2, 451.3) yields 0.35 nm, 17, 15.8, 16.7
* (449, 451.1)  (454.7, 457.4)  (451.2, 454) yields 0.14 nm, 15.7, 15.6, 17.5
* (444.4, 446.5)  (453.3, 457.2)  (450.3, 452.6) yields 0.11 nm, 16.3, 16.1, 17.2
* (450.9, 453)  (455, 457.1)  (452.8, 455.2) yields 0.01 nm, 15.7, 16.5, 17.4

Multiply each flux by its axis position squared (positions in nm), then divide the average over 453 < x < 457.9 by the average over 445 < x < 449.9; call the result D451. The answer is 1.12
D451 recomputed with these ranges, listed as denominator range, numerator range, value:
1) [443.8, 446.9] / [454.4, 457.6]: 1.12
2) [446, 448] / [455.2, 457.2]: 1.18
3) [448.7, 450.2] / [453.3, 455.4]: 1.13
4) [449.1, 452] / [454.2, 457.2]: 1.16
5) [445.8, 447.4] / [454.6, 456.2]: 1.19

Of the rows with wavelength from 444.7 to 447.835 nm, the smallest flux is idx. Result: 13.06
